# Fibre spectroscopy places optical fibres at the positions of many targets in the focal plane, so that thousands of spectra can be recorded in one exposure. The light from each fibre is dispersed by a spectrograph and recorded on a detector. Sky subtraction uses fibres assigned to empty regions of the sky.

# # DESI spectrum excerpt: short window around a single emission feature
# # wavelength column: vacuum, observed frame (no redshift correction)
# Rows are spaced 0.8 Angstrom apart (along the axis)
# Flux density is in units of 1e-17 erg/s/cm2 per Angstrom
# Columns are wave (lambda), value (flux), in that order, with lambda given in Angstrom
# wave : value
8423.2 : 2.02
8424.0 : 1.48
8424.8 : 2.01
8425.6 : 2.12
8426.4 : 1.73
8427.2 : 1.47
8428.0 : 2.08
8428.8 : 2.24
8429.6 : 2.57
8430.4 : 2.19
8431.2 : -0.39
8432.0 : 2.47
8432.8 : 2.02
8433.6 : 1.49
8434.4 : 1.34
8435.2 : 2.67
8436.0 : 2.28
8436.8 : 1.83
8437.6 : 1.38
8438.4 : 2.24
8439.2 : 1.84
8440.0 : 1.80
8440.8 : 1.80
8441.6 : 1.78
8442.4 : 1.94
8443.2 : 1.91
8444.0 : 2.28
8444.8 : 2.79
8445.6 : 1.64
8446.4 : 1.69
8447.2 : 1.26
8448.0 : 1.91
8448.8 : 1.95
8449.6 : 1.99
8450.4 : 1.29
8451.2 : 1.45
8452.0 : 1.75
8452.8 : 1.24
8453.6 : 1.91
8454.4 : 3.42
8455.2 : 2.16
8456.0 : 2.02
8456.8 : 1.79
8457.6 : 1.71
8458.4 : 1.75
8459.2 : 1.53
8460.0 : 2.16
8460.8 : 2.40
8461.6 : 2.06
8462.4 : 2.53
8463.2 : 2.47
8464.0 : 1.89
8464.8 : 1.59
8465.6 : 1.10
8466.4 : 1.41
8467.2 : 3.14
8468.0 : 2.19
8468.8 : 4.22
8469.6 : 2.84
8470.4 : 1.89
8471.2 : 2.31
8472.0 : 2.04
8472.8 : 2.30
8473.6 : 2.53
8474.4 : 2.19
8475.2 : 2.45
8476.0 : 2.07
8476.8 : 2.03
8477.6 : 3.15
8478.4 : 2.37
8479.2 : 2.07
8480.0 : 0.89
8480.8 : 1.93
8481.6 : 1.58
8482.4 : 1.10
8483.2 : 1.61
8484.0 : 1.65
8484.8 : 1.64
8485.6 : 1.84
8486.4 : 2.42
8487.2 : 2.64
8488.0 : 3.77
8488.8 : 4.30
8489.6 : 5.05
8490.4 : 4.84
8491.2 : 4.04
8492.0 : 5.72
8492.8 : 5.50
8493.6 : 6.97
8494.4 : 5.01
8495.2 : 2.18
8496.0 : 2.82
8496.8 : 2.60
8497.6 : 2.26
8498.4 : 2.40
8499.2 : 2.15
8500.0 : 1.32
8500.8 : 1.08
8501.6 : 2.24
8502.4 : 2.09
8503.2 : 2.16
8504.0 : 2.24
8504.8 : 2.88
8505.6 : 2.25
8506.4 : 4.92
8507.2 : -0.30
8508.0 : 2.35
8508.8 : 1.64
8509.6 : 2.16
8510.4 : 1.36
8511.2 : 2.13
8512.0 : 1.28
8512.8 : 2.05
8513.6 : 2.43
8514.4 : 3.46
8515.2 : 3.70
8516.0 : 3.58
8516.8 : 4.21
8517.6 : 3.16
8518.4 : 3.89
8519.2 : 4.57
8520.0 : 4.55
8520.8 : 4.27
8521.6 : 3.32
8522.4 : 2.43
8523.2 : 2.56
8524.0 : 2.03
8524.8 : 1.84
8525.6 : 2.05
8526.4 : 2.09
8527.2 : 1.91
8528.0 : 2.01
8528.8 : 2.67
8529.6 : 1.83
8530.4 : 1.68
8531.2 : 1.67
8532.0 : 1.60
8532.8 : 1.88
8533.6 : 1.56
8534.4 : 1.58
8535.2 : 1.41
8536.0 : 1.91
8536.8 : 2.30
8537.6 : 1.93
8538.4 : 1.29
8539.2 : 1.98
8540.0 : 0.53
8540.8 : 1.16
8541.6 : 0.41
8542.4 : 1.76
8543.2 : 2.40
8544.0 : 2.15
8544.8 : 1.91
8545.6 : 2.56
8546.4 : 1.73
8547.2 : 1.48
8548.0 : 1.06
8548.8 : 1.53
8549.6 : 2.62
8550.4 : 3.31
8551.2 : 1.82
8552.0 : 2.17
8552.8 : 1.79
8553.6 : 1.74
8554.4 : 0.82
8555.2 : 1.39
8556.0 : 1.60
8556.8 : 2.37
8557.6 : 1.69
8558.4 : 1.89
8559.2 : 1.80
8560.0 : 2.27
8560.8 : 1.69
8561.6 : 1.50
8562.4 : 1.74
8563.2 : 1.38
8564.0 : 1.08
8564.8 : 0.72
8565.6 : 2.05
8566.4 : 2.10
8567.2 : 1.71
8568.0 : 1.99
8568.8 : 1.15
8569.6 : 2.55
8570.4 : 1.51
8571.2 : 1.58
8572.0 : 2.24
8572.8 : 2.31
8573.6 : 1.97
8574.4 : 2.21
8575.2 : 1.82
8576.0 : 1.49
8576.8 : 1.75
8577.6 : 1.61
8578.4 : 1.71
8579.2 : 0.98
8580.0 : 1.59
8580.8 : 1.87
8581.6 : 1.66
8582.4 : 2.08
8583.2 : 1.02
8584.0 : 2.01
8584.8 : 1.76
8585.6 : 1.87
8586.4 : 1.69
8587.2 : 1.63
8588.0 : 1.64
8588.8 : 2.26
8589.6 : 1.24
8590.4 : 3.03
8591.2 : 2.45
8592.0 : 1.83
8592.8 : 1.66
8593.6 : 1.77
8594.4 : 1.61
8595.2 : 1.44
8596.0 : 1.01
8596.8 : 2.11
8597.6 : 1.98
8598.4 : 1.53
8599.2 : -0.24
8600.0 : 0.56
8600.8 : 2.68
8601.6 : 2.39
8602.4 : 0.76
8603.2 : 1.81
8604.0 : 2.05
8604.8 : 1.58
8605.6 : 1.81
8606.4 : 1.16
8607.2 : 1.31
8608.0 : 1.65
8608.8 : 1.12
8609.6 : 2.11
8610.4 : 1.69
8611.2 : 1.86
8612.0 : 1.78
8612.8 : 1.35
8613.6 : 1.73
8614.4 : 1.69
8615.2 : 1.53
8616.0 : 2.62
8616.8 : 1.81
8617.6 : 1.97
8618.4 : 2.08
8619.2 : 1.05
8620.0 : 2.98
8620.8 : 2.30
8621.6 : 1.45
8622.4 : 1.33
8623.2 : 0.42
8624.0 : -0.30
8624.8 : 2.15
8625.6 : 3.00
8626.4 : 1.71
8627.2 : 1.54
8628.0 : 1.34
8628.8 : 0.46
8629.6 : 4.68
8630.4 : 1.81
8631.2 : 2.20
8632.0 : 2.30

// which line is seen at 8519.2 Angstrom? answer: [N II] 6583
